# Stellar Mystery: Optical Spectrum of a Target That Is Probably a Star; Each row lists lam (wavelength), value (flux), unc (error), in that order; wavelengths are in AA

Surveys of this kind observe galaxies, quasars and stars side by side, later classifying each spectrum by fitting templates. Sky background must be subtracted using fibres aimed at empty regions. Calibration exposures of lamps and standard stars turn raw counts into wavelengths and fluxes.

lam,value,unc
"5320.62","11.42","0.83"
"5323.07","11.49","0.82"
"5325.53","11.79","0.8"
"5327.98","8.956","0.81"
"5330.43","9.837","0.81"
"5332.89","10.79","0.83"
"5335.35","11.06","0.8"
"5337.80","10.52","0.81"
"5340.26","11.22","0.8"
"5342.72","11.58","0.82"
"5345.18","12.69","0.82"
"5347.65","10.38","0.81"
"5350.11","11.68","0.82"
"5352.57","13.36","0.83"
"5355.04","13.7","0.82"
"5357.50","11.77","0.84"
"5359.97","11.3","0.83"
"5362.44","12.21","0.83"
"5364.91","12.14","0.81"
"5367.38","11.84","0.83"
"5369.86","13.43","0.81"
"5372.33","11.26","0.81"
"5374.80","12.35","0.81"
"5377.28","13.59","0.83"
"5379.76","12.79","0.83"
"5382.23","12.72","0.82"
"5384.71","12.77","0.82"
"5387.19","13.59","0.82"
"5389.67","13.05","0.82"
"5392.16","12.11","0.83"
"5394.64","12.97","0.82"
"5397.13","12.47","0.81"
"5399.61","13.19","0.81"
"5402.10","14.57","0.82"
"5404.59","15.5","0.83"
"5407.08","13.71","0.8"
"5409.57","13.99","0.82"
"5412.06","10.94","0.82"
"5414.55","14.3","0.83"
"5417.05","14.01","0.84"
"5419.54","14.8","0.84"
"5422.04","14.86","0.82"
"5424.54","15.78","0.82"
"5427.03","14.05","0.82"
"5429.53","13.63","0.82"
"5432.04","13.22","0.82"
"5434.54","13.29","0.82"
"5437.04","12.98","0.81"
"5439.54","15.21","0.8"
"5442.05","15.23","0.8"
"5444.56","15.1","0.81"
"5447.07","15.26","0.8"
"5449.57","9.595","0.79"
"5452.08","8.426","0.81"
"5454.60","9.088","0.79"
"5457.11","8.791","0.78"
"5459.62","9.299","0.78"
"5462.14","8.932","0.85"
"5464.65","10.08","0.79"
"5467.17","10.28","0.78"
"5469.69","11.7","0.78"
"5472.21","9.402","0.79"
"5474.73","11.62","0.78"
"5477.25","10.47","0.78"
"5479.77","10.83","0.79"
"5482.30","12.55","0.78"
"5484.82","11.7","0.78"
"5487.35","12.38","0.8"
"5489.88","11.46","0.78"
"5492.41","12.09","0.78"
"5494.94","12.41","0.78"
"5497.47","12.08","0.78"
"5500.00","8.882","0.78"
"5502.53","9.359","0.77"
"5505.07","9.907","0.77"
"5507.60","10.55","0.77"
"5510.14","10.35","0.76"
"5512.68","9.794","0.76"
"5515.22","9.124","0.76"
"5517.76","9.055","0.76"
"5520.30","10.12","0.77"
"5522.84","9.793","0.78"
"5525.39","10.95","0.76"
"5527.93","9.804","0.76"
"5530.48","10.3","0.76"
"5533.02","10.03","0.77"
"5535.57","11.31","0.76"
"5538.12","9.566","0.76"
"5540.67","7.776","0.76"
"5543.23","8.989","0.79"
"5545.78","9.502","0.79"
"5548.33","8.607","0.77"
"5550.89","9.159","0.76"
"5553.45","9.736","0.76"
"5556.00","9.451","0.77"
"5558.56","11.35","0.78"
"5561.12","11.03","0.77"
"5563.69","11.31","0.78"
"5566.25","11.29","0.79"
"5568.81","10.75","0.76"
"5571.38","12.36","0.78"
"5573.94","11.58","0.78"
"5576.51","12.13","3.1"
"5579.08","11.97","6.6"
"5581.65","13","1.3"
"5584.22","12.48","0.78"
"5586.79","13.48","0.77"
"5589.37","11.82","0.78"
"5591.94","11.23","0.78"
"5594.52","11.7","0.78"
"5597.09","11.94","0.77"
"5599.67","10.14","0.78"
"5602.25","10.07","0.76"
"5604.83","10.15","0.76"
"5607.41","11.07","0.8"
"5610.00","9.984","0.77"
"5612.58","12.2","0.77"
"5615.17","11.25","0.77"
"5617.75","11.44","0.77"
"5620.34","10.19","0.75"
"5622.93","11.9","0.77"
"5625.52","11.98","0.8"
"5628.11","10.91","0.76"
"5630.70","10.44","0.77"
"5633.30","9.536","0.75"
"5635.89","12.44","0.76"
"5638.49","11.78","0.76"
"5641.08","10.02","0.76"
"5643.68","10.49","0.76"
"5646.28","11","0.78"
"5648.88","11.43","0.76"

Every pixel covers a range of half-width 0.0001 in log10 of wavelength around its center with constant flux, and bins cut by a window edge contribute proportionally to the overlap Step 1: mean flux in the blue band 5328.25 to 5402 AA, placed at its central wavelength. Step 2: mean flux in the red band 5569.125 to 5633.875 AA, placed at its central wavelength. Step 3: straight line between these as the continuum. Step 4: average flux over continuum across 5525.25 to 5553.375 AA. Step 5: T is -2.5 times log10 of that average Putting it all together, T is 0.21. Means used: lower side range 12.1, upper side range 11.4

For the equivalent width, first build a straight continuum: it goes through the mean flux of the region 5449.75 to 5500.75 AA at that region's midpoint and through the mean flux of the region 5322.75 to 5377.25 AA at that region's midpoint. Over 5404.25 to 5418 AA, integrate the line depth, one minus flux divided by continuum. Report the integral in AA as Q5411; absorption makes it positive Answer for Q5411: -3.0 AA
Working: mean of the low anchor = 11.7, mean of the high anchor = 10.6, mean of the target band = 13.6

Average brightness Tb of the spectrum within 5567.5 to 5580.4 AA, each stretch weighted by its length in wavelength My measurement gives 11.8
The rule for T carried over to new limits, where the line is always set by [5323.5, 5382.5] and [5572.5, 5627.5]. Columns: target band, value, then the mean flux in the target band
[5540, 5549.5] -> 0.30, 8.78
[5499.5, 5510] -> 0.18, 9.81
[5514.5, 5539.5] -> 0.16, 10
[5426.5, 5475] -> 0.00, 11.7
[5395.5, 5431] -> -0.19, 14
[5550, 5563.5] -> 0.13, 10.3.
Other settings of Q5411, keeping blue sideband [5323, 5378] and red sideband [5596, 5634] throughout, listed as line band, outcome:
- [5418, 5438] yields -4.6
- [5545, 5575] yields 1.4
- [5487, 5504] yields 0.1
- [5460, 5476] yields 1.5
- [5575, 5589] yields -2.0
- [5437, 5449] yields -3.4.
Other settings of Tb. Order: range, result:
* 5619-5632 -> 11.1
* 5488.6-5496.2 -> 12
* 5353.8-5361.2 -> 12.3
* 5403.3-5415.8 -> 13.7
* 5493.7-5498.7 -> 12.2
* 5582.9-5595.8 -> 12.1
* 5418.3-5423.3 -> 14.8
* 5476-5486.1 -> 11.4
